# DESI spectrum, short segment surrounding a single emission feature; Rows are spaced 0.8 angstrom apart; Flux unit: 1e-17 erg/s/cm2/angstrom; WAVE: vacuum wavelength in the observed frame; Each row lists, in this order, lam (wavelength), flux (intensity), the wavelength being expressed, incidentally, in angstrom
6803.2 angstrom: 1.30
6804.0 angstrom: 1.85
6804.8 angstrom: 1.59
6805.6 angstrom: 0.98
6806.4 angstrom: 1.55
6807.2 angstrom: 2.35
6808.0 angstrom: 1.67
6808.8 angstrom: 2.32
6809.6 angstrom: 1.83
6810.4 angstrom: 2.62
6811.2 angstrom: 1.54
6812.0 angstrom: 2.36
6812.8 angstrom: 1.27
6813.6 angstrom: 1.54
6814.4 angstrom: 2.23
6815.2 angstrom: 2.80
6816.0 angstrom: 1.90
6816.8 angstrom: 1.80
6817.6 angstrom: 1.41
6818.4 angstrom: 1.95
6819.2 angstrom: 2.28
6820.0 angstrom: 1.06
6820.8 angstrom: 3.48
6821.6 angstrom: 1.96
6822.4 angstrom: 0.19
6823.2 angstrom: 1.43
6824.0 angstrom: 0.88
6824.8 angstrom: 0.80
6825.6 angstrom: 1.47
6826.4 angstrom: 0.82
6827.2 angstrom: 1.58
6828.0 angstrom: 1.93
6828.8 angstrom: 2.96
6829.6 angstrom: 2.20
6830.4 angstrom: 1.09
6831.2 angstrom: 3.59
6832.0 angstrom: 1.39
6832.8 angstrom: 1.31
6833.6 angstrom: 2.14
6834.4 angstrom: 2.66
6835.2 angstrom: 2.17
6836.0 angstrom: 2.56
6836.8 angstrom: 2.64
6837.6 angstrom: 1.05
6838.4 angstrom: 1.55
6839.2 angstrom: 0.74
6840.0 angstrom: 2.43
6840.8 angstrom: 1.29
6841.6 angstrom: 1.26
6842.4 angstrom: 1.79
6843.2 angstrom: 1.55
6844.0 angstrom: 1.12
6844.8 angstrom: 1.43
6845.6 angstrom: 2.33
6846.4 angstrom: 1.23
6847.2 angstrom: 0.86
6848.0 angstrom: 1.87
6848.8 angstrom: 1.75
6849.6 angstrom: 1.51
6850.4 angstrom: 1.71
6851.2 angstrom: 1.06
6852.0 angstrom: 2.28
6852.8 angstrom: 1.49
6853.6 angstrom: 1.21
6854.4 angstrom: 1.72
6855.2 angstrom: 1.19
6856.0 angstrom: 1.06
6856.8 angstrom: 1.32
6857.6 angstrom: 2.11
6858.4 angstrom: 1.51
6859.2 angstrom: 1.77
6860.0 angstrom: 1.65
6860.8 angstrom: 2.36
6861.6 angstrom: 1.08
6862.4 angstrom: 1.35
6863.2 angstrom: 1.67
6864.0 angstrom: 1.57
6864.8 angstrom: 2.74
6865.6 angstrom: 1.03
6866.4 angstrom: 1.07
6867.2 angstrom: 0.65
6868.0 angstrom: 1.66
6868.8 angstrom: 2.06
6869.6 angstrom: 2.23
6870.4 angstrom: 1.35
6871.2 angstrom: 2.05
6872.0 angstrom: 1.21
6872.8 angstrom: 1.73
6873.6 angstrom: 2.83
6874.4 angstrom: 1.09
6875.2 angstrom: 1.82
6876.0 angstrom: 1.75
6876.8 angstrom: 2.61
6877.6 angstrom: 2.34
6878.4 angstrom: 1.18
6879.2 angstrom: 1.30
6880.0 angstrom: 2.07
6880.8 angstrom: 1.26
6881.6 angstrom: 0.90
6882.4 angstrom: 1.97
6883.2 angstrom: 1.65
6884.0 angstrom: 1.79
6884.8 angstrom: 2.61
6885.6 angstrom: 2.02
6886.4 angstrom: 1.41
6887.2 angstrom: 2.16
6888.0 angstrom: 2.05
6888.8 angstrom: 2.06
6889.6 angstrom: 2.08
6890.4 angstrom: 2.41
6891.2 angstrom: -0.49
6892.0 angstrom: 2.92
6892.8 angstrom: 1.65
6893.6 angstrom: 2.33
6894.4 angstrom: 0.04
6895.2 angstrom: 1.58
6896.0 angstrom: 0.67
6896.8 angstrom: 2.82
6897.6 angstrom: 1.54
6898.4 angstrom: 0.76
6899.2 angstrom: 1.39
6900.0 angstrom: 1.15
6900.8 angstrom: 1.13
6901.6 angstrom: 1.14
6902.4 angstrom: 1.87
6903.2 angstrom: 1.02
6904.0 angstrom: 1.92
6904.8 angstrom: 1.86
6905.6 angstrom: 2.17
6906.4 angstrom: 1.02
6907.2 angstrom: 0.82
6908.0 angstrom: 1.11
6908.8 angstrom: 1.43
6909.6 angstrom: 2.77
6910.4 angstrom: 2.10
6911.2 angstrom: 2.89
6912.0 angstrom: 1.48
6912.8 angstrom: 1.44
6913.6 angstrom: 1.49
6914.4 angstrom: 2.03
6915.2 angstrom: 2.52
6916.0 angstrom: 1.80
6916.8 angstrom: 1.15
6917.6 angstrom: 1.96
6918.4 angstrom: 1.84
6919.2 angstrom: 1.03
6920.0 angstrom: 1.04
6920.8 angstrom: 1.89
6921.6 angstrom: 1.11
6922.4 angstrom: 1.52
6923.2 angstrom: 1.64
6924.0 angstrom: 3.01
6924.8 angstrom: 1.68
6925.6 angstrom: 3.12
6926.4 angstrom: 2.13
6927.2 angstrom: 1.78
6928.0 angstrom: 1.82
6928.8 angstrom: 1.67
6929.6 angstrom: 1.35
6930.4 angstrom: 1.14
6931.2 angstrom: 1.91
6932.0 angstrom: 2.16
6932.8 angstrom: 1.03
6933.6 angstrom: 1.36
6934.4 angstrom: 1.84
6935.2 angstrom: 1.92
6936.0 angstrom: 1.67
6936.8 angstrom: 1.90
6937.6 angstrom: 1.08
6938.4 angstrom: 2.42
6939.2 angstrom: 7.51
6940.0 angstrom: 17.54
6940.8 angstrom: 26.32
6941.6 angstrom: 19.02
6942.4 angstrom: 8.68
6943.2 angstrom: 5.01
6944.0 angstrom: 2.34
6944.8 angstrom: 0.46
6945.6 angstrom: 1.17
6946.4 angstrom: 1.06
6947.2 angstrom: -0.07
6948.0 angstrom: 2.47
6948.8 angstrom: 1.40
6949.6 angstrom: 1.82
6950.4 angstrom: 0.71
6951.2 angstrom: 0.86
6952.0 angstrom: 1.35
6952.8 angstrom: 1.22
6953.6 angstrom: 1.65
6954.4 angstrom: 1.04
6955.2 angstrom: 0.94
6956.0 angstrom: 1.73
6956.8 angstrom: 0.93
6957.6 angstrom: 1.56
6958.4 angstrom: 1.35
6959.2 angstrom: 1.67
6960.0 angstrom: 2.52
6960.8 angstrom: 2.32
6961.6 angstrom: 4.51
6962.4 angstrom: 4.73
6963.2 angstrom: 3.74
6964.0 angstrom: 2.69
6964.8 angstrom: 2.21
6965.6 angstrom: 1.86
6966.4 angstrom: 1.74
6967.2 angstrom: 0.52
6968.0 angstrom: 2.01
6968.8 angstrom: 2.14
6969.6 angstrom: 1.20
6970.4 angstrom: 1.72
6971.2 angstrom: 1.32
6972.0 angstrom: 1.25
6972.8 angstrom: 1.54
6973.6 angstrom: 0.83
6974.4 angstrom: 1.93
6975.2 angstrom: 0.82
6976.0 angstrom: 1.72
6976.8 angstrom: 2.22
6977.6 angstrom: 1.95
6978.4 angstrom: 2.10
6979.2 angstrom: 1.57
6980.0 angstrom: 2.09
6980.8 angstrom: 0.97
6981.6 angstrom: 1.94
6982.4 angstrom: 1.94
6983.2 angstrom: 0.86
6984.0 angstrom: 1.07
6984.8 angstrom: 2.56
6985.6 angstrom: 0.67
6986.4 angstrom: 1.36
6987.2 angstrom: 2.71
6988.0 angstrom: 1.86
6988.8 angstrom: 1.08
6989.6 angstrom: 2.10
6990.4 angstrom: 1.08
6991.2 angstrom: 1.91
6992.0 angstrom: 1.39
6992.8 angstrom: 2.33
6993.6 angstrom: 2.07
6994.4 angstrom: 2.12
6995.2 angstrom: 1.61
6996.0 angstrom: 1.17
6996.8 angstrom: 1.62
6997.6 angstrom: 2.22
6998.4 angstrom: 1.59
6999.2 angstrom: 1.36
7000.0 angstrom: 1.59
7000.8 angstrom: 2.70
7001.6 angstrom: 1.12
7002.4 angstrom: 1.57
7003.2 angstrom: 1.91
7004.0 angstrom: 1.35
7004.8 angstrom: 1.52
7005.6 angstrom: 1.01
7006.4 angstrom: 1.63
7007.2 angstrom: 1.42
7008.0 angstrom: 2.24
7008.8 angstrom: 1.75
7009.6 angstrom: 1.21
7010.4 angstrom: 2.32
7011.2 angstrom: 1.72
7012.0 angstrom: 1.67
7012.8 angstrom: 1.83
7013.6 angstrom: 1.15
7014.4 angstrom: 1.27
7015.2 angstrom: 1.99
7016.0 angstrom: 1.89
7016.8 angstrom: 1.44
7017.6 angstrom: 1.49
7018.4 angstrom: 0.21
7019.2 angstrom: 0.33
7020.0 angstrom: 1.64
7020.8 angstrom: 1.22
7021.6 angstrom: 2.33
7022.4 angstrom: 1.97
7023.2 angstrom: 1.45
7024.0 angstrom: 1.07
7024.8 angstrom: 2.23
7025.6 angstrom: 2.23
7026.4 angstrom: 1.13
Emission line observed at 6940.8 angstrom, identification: H-alpha 6563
